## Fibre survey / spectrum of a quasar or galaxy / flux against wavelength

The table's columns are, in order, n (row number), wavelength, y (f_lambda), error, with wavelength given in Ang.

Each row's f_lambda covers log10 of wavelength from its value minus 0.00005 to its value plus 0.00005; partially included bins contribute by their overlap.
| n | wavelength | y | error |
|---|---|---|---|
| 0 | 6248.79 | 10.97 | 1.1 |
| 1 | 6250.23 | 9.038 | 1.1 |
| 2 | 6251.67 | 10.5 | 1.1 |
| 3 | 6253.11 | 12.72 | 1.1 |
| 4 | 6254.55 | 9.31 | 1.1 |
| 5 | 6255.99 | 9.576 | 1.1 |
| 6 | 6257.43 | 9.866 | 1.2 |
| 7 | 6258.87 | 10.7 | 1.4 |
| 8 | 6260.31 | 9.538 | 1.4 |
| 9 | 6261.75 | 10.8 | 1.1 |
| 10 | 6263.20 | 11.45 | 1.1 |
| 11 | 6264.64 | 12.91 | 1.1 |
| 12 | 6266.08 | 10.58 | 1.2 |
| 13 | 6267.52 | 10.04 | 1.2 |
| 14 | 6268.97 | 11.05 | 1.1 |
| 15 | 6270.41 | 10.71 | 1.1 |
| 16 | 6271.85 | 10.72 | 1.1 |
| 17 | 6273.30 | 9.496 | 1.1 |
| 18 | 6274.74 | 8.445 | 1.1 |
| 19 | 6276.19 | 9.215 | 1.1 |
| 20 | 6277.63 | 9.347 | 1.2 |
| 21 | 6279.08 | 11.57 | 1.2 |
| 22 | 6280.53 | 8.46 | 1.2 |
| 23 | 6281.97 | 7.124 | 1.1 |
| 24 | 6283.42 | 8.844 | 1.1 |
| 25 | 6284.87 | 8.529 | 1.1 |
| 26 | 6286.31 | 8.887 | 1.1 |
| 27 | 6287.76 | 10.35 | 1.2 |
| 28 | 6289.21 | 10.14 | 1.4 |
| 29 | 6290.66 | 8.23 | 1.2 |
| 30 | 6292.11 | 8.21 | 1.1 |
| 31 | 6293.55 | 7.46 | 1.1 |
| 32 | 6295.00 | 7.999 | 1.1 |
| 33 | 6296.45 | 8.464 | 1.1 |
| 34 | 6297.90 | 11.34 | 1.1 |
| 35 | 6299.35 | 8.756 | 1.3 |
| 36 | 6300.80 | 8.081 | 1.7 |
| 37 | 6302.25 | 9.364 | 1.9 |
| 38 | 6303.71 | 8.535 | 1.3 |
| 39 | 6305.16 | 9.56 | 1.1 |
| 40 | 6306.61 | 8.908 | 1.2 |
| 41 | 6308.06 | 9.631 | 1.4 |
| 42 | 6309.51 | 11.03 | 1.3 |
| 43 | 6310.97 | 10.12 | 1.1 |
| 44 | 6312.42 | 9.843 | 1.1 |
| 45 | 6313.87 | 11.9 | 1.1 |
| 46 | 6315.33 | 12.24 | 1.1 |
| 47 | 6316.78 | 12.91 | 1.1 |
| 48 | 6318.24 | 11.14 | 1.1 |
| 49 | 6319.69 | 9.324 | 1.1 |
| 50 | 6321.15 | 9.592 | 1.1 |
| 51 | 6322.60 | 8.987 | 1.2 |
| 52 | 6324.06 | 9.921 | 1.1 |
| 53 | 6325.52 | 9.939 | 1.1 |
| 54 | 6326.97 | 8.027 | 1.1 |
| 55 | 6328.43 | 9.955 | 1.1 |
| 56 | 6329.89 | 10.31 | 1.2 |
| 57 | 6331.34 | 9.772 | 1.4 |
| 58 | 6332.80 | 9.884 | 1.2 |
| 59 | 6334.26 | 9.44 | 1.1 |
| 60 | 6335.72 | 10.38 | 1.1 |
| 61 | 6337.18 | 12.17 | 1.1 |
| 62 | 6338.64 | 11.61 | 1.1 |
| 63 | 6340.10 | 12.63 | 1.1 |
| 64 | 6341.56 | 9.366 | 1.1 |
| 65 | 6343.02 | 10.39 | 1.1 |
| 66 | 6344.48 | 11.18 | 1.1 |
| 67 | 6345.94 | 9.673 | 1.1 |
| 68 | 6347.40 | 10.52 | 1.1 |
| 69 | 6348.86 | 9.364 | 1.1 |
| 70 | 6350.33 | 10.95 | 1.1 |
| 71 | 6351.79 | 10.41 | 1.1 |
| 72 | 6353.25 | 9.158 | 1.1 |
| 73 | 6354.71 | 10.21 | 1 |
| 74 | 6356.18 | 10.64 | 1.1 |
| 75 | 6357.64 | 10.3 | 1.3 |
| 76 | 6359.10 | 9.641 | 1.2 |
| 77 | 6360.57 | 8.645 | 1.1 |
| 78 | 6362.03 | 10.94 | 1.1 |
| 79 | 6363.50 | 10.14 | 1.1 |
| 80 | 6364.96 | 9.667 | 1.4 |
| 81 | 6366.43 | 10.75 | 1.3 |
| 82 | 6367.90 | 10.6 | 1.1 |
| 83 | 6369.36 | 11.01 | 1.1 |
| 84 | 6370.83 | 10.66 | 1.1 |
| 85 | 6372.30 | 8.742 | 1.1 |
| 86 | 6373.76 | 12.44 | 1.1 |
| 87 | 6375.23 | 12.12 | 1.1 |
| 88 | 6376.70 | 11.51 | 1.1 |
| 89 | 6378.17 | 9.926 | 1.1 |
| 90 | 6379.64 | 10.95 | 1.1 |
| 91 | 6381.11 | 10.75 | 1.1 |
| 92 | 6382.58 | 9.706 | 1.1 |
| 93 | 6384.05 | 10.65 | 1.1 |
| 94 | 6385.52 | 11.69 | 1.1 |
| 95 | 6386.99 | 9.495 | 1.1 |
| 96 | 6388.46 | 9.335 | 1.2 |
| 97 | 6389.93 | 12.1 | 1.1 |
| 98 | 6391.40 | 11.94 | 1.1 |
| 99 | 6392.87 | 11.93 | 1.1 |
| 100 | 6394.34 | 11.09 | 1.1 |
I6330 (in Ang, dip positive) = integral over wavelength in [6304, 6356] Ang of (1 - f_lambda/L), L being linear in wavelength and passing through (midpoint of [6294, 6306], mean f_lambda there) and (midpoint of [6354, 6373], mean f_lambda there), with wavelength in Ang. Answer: -4.2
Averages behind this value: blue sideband 8.97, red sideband 10.1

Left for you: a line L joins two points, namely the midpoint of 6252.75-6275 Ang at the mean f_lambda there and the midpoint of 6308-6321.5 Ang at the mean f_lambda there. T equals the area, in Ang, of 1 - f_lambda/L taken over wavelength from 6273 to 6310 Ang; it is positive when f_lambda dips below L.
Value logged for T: 5.7 Ang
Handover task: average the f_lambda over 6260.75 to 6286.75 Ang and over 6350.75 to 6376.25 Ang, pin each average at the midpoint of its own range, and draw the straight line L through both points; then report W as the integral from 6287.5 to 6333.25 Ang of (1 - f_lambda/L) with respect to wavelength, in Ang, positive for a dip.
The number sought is 1.9 Ang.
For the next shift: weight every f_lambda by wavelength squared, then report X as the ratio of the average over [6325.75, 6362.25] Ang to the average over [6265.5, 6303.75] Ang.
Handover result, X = 1.12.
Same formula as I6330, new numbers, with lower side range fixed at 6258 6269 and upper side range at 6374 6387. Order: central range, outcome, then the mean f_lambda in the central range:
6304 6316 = 0.6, 10.3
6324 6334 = 1.1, 9.66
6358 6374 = 1.0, 10.2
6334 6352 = 0.4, 10.7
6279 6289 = 1.7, 9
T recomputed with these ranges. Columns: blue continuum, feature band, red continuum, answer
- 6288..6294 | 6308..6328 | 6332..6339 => -1.0 Ang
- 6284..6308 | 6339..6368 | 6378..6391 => -0.8 Ang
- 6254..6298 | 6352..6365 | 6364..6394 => 0.7 Ang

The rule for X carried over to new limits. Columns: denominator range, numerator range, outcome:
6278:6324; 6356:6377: 1.12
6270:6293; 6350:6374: 1.14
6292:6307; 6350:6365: 1.16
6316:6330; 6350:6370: 1.03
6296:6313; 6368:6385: 1.16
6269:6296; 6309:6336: 1.13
